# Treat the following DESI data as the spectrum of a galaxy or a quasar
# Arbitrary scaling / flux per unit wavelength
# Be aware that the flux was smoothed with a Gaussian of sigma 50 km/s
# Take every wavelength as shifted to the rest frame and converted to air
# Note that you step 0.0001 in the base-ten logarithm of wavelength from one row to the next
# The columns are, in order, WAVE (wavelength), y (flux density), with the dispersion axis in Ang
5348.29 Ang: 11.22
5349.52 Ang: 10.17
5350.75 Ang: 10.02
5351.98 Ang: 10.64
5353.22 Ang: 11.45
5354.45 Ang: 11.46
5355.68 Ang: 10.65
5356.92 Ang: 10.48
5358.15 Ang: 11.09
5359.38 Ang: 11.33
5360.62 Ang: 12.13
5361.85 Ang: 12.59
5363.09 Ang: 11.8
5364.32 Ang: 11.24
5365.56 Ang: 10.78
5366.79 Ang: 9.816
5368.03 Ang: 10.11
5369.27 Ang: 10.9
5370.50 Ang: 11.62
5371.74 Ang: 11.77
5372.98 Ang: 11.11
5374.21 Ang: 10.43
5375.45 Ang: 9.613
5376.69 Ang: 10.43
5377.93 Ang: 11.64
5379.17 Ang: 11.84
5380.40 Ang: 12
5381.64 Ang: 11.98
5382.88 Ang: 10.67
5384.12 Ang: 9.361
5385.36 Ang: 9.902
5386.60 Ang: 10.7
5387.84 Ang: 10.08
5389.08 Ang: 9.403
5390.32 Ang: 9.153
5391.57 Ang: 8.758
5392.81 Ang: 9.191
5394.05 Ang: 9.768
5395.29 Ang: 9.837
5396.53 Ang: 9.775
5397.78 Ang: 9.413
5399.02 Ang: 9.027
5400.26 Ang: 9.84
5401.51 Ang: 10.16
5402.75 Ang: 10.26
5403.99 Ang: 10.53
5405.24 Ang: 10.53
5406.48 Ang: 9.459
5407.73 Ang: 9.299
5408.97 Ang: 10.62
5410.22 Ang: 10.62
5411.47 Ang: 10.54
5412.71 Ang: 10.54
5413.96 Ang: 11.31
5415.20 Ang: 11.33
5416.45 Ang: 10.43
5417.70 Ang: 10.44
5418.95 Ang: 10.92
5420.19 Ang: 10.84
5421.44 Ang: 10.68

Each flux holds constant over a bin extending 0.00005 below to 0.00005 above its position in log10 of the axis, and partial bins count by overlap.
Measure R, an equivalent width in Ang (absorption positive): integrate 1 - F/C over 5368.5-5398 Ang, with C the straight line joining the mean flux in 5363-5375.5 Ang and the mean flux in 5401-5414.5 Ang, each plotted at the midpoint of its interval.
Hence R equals 0.8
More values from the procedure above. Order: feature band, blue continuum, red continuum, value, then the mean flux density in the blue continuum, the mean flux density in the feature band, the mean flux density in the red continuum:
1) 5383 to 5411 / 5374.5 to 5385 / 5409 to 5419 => 2.57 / 10.9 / 9.82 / 10.7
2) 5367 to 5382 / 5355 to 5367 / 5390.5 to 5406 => -0.54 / 11.2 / 11.1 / 9.74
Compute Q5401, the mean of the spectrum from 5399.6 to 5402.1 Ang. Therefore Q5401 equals 9.97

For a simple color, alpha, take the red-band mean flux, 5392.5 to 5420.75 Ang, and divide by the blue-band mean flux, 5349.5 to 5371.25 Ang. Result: 0.93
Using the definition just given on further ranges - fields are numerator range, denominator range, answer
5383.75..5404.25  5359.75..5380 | 0.87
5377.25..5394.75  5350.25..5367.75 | 0.93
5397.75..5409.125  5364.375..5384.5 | 0.91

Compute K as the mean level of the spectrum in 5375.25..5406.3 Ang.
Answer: 10.2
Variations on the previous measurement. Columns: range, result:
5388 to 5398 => 9.44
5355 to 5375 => 11.1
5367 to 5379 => 10.8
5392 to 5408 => 9.78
